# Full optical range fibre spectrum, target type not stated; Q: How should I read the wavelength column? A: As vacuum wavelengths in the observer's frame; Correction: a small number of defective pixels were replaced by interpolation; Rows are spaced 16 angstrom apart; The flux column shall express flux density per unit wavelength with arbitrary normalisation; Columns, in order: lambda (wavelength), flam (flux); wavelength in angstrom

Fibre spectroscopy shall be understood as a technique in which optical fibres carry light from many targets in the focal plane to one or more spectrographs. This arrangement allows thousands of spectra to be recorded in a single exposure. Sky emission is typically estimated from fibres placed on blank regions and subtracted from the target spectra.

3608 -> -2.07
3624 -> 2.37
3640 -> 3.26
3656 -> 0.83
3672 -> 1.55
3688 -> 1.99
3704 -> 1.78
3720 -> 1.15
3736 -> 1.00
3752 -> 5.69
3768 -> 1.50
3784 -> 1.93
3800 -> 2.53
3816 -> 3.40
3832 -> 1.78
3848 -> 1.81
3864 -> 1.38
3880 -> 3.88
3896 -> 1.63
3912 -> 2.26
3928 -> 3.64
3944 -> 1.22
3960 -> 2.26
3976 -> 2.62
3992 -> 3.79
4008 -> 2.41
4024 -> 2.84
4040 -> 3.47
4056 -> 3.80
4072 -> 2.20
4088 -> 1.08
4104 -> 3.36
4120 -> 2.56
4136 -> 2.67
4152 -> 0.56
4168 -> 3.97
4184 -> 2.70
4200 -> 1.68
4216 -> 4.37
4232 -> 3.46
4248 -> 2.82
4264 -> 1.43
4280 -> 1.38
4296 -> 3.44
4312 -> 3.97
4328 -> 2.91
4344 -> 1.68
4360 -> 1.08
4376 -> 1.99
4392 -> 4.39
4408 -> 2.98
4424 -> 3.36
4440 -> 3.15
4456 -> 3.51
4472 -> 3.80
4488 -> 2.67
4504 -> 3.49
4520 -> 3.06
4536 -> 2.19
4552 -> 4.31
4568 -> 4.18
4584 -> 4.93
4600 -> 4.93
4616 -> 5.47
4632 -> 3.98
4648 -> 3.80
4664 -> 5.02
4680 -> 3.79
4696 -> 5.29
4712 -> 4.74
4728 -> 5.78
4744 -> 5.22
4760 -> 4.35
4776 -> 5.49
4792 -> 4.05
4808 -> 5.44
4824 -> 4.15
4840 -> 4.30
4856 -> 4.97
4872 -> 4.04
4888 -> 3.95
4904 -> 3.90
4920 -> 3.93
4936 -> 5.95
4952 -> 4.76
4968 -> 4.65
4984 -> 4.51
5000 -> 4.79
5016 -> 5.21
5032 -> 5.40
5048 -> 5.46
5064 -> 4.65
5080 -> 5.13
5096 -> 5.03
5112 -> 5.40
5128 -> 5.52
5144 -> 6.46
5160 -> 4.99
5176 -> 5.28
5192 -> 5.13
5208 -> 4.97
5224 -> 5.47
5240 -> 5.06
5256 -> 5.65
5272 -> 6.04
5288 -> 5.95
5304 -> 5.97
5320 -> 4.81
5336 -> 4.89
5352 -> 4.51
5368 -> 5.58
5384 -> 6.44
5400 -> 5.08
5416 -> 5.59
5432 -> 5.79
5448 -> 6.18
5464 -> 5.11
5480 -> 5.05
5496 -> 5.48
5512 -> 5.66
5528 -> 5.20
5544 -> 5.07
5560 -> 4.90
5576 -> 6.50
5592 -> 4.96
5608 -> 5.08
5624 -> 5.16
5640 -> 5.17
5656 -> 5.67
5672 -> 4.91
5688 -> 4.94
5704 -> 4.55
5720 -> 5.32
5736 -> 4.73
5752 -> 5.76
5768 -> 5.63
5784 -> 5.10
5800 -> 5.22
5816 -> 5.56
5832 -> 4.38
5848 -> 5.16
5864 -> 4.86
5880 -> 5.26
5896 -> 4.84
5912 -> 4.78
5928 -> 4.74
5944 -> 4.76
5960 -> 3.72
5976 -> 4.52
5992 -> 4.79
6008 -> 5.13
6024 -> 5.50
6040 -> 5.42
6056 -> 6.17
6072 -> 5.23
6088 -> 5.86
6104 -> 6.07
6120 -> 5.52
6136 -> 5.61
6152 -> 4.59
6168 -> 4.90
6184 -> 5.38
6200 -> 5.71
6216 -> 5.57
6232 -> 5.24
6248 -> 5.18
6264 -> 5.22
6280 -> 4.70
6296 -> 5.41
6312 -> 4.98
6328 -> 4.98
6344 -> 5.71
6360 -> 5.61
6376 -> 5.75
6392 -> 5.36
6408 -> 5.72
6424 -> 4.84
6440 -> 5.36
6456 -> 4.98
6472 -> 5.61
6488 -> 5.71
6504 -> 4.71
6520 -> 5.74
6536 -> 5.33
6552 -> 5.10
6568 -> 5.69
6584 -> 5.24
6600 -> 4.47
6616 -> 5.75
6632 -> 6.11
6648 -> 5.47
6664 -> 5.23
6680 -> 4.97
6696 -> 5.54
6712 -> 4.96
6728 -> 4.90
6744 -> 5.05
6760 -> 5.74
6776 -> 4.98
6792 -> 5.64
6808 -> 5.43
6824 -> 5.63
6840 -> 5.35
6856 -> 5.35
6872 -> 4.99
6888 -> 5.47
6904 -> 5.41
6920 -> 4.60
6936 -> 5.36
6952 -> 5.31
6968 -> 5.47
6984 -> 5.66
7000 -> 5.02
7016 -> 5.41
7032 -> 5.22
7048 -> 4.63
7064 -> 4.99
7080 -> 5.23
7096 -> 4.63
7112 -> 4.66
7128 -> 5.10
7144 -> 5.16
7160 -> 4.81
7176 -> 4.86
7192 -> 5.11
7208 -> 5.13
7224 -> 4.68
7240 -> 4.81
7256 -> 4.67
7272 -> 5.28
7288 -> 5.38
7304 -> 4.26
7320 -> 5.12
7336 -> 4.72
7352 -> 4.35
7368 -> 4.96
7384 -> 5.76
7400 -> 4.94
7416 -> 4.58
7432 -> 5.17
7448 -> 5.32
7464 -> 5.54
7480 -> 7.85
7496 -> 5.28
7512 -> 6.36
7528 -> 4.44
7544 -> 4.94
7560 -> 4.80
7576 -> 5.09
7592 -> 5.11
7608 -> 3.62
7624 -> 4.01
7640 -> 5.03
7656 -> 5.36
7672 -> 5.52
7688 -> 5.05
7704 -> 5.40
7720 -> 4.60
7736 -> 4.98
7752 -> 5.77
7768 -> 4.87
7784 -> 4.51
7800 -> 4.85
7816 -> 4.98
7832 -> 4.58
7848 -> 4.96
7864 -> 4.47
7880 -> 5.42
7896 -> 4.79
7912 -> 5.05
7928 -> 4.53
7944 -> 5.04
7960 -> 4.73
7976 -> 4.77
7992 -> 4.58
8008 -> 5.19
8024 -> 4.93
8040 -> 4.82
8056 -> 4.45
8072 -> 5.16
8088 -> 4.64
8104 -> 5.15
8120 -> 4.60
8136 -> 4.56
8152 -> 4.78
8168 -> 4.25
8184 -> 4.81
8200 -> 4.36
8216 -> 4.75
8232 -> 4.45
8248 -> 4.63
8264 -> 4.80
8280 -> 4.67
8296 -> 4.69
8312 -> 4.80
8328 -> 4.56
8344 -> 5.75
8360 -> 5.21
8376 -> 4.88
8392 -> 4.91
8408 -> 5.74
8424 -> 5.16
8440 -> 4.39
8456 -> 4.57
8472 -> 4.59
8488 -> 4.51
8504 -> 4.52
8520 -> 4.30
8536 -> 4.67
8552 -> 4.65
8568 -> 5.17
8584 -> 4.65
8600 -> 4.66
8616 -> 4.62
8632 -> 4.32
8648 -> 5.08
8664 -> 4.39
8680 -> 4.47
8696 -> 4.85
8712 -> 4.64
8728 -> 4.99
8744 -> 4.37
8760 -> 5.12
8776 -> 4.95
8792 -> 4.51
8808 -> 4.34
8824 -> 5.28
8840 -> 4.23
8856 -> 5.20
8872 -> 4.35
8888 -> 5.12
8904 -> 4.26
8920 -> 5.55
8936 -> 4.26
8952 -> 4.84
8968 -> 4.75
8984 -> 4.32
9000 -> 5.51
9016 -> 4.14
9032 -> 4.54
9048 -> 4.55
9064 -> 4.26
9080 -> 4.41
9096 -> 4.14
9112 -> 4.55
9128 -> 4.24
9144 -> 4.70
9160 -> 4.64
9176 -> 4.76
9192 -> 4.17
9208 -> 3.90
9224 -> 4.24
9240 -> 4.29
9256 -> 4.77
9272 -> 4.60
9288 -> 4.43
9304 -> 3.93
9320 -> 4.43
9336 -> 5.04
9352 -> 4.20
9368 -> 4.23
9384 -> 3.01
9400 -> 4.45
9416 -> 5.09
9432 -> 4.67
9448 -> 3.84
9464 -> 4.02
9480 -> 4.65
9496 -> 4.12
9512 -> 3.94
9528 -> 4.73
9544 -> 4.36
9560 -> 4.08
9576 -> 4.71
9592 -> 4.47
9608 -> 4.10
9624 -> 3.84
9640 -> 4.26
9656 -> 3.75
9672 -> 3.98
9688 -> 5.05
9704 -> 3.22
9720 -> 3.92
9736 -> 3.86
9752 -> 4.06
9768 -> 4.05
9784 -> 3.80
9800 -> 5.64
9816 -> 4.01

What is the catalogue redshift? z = 0.140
